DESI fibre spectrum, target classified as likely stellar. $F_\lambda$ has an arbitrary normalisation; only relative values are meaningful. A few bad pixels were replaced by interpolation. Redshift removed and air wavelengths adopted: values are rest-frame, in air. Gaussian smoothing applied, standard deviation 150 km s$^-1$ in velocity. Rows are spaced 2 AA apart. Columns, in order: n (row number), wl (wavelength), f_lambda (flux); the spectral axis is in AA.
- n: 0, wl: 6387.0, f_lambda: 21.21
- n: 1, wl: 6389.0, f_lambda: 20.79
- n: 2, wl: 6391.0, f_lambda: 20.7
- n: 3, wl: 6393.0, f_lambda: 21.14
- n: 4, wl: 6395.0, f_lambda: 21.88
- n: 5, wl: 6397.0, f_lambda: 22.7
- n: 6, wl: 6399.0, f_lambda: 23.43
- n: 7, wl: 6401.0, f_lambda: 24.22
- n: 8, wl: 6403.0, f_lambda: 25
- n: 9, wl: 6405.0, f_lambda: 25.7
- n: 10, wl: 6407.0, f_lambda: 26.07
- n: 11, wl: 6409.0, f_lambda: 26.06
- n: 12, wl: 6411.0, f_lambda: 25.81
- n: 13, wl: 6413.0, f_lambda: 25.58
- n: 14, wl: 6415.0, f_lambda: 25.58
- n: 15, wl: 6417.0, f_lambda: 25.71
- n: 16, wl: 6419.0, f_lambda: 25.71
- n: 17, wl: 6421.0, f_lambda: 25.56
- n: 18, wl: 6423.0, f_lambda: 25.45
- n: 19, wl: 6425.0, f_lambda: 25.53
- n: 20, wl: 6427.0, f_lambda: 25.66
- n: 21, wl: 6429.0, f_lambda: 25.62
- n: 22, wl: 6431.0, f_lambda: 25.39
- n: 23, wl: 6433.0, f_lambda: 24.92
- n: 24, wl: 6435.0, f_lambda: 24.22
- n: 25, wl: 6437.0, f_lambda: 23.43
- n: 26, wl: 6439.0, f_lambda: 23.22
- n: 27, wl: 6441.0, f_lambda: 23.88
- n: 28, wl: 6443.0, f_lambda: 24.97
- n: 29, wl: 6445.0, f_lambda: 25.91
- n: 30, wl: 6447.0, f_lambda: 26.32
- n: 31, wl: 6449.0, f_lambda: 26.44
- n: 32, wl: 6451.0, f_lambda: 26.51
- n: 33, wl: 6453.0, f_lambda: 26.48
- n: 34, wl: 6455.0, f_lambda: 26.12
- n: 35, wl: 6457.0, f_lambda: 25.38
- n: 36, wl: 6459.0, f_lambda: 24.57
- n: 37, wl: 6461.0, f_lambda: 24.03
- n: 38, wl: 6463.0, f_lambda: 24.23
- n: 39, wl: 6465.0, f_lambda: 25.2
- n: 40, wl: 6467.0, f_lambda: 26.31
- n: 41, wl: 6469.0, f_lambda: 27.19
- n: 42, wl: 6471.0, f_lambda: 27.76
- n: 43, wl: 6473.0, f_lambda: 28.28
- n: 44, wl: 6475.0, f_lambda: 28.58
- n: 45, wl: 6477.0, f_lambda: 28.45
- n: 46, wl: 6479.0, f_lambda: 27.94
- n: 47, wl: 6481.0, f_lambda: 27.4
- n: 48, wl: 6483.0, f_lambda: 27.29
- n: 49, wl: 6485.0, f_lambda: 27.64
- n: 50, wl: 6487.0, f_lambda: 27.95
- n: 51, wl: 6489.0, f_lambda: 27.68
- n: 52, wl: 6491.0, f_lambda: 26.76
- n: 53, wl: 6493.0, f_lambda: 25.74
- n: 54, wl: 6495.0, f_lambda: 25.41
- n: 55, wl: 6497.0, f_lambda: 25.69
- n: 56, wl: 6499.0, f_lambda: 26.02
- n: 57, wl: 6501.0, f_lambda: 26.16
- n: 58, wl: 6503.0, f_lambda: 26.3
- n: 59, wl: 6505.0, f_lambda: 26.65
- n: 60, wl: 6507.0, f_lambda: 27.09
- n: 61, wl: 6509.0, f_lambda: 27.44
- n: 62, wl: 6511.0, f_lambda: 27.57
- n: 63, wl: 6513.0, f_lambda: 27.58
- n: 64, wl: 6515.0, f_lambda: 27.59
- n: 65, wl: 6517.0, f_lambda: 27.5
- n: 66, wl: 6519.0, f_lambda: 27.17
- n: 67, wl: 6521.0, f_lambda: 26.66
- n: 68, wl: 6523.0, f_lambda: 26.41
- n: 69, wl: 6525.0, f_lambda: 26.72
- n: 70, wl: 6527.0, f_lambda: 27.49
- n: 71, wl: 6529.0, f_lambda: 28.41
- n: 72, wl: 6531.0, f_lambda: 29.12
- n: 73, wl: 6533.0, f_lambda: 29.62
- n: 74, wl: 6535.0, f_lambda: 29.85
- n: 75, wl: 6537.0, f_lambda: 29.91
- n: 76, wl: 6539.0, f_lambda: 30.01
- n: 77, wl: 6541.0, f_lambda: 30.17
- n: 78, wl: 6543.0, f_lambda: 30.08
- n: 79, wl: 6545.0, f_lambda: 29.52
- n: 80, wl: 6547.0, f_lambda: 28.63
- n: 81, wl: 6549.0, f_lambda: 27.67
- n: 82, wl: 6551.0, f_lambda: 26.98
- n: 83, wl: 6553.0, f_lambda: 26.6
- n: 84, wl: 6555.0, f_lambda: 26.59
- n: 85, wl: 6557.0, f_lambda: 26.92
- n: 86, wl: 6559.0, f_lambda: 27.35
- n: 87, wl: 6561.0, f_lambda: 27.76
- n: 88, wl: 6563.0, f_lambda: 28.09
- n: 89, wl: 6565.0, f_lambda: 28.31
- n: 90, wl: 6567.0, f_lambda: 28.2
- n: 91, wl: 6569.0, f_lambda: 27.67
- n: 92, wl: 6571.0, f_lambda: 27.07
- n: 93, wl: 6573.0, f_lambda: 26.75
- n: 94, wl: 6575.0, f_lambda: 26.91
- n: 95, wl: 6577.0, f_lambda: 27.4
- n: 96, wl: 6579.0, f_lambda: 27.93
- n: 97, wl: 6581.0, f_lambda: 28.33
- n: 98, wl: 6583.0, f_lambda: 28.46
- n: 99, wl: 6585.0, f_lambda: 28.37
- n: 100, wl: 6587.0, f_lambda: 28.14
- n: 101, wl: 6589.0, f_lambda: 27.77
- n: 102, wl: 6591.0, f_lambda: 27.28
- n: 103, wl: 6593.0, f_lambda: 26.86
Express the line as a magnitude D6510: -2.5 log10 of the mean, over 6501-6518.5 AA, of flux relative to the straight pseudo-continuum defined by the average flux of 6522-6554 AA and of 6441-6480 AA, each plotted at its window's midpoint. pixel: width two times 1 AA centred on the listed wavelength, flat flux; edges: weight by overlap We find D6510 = 0.02 mag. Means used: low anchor 26.3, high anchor 28.6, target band 27.2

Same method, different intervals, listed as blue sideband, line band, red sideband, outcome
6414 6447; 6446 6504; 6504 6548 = 0.00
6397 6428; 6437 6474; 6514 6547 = 0.03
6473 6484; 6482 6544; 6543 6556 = 0.01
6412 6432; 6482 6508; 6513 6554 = 0.03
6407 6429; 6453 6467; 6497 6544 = 0.06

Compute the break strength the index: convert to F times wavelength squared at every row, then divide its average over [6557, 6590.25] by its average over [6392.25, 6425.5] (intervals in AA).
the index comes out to 1.2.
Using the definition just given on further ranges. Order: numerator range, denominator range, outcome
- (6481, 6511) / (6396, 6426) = 1.09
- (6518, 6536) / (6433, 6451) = 1.15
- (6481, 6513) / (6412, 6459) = 1.08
